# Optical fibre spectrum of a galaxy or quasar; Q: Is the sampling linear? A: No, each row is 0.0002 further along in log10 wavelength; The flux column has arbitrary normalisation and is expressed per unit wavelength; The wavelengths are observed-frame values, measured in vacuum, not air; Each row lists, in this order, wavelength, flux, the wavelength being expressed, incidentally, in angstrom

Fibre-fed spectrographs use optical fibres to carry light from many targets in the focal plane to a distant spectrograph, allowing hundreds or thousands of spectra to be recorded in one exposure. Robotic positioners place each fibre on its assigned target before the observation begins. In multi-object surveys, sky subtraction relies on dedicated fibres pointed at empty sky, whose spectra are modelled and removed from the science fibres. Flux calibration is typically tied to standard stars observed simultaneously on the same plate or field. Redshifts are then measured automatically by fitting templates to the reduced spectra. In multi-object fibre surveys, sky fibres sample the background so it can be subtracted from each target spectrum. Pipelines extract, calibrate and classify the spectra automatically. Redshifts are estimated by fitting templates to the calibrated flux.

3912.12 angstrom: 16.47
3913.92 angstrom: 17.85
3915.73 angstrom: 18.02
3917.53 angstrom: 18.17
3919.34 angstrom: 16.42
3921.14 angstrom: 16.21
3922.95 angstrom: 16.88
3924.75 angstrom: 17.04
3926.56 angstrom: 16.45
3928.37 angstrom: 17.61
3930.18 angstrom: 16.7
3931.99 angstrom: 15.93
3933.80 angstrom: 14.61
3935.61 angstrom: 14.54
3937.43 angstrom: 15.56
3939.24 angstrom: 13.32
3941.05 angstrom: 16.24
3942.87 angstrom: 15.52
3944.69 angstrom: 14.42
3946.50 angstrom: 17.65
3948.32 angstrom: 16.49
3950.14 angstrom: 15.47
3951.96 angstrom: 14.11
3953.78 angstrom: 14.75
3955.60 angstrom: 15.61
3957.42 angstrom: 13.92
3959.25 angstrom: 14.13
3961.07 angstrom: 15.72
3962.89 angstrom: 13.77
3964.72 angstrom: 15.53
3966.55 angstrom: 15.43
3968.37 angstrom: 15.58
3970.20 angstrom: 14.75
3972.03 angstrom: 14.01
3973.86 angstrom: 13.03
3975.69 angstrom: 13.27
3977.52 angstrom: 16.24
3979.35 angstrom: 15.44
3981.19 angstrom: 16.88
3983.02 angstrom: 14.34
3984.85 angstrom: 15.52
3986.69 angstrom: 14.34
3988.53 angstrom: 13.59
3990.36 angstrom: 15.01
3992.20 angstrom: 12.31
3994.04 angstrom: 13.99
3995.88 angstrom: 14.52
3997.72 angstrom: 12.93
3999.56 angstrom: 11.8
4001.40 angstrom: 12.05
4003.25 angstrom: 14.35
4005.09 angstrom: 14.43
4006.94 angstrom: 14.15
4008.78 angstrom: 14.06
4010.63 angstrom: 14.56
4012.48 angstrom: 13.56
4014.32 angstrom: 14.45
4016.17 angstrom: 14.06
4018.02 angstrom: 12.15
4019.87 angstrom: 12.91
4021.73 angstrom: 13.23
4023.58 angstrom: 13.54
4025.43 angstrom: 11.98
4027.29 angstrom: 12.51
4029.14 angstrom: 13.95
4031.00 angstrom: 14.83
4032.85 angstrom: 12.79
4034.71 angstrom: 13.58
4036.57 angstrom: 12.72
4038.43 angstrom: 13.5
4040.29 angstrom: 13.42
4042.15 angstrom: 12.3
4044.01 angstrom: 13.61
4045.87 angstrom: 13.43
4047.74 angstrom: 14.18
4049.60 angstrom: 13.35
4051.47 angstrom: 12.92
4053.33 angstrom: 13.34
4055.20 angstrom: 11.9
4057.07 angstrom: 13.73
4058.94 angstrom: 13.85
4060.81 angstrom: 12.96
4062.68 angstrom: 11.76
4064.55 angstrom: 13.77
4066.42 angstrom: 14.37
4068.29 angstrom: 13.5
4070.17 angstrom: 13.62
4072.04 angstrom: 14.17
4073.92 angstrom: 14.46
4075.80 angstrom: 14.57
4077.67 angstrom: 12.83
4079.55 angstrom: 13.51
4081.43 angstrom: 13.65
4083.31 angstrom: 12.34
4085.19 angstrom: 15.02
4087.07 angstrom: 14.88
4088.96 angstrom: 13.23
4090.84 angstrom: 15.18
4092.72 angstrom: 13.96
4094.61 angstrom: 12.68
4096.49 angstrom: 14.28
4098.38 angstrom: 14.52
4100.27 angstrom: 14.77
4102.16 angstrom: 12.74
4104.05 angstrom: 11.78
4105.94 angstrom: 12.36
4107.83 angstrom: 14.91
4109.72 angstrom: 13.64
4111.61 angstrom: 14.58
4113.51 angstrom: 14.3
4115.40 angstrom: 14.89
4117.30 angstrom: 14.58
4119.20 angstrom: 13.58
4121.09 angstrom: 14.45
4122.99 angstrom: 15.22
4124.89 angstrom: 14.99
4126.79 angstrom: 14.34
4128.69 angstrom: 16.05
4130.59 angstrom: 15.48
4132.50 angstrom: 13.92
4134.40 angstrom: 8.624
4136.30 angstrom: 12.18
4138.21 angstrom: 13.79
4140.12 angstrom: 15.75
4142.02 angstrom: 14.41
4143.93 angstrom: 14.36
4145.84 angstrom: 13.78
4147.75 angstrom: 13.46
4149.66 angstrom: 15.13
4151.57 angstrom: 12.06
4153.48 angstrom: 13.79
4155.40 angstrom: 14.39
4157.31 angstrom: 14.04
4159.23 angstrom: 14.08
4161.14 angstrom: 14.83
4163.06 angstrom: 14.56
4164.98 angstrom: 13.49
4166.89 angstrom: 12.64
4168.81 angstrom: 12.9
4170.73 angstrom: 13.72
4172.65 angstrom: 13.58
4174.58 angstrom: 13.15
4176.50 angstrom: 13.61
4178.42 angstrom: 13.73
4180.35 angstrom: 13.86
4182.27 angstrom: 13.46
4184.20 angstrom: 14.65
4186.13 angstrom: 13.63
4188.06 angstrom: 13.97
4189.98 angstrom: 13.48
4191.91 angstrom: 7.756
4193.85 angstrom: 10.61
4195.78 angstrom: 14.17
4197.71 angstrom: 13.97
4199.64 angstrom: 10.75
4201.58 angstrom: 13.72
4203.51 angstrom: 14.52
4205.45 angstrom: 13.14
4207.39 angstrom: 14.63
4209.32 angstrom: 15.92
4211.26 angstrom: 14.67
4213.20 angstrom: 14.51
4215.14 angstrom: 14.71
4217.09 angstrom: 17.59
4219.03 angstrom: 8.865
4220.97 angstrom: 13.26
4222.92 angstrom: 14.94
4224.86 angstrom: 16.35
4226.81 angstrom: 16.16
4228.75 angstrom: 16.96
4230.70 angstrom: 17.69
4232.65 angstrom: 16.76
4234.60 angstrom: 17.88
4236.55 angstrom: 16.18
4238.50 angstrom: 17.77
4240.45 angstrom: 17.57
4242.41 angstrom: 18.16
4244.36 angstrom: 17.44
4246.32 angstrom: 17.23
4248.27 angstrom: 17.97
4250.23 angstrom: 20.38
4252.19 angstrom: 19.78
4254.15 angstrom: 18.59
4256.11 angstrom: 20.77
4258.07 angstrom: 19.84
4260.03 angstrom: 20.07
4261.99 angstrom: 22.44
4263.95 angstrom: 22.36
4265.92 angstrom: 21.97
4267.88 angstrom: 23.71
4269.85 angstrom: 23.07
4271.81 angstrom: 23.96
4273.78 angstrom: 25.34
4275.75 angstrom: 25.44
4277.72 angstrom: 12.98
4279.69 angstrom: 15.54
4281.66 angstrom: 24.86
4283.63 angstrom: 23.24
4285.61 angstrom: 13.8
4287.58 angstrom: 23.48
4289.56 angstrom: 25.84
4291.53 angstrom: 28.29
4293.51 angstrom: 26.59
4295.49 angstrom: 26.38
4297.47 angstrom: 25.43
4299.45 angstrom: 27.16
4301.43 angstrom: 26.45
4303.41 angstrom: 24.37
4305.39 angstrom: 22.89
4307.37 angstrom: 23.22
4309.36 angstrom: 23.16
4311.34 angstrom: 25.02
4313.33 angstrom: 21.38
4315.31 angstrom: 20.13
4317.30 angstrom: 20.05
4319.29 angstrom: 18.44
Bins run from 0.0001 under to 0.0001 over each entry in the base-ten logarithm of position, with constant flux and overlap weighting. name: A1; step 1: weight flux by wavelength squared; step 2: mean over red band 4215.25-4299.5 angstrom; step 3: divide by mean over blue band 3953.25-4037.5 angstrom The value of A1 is 1.6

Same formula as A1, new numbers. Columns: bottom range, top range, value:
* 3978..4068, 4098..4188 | 1.08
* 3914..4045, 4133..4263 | 1.15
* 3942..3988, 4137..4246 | 1.07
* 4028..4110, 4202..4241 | 1.23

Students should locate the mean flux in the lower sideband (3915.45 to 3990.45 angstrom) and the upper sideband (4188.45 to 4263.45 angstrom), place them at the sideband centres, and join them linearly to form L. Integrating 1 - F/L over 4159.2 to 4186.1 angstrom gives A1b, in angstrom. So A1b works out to 3.7 angstrom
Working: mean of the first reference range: 15.4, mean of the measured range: 13.7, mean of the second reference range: 16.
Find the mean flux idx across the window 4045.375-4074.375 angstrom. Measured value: 13.4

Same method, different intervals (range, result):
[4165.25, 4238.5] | 14.2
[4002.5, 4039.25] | 13.6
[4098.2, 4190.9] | 13.9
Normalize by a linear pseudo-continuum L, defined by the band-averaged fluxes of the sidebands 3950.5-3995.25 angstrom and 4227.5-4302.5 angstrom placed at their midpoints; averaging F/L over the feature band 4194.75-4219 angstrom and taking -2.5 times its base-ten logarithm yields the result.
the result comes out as 0.36 mag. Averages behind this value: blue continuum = 14.6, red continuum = 21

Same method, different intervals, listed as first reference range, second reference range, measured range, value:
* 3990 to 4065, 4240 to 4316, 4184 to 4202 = 0.454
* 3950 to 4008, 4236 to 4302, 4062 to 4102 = 0.216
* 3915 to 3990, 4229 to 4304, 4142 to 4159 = 0.342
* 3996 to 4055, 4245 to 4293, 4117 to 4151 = 0.198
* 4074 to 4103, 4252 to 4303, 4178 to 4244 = 0.319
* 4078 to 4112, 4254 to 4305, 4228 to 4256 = 0.169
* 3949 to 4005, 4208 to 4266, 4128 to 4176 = 0.193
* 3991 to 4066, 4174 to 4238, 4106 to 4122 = -0.037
